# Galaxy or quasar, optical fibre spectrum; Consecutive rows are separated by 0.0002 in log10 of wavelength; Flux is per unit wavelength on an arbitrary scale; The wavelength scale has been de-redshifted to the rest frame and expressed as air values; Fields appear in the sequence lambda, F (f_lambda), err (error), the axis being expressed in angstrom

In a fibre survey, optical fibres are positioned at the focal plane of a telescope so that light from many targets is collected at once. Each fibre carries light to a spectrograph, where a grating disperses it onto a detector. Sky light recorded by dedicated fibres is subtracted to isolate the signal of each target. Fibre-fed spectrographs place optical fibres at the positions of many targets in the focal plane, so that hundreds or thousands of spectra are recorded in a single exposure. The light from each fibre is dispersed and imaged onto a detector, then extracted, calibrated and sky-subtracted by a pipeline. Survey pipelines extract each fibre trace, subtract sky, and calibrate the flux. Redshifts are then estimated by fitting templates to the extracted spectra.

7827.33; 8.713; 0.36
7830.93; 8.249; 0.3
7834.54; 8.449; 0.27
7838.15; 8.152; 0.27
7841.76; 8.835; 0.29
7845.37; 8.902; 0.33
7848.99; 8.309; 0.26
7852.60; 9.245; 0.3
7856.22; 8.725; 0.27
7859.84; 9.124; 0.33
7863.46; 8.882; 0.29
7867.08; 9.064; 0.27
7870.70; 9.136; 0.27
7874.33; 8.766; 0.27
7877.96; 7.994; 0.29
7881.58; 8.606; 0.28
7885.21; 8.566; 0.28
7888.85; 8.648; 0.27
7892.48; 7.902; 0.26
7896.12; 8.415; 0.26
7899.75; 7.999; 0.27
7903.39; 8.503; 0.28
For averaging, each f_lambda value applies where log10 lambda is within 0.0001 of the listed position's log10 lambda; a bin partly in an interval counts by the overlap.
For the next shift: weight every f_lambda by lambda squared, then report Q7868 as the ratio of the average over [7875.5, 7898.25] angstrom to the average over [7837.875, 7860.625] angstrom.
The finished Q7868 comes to 1.0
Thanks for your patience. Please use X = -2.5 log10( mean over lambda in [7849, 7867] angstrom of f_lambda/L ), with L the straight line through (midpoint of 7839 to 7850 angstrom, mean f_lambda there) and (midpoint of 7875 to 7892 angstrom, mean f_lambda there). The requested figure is -0.04 mag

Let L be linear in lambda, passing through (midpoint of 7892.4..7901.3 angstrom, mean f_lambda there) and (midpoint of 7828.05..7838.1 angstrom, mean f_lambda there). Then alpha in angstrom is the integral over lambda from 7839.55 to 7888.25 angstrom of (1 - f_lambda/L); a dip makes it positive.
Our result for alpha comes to -3.04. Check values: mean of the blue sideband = 8.35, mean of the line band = 8.77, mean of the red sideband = 8.15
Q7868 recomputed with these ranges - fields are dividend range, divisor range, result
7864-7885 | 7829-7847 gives 1.03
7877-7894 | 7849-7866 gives 0.94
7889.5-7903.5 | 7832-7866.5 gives 0.95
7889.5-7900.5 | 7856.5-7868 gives 0.92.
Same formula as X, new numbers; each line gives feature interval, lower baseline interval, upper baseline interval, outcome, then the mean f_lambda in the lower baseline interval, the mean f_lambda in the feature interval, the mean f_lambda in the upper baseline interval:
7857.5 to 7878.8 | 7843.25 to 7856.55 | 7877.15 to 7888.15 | -0.03 mag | 8.8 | 8.86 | 8.45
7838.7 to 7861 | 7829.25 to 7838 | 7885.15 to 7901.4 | -0.06 mag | 8.31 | 8.81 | 8.28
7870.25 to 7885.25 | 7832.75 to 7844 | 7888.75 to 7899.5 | -0.03 mag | 8.5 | 8.57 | 8.23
